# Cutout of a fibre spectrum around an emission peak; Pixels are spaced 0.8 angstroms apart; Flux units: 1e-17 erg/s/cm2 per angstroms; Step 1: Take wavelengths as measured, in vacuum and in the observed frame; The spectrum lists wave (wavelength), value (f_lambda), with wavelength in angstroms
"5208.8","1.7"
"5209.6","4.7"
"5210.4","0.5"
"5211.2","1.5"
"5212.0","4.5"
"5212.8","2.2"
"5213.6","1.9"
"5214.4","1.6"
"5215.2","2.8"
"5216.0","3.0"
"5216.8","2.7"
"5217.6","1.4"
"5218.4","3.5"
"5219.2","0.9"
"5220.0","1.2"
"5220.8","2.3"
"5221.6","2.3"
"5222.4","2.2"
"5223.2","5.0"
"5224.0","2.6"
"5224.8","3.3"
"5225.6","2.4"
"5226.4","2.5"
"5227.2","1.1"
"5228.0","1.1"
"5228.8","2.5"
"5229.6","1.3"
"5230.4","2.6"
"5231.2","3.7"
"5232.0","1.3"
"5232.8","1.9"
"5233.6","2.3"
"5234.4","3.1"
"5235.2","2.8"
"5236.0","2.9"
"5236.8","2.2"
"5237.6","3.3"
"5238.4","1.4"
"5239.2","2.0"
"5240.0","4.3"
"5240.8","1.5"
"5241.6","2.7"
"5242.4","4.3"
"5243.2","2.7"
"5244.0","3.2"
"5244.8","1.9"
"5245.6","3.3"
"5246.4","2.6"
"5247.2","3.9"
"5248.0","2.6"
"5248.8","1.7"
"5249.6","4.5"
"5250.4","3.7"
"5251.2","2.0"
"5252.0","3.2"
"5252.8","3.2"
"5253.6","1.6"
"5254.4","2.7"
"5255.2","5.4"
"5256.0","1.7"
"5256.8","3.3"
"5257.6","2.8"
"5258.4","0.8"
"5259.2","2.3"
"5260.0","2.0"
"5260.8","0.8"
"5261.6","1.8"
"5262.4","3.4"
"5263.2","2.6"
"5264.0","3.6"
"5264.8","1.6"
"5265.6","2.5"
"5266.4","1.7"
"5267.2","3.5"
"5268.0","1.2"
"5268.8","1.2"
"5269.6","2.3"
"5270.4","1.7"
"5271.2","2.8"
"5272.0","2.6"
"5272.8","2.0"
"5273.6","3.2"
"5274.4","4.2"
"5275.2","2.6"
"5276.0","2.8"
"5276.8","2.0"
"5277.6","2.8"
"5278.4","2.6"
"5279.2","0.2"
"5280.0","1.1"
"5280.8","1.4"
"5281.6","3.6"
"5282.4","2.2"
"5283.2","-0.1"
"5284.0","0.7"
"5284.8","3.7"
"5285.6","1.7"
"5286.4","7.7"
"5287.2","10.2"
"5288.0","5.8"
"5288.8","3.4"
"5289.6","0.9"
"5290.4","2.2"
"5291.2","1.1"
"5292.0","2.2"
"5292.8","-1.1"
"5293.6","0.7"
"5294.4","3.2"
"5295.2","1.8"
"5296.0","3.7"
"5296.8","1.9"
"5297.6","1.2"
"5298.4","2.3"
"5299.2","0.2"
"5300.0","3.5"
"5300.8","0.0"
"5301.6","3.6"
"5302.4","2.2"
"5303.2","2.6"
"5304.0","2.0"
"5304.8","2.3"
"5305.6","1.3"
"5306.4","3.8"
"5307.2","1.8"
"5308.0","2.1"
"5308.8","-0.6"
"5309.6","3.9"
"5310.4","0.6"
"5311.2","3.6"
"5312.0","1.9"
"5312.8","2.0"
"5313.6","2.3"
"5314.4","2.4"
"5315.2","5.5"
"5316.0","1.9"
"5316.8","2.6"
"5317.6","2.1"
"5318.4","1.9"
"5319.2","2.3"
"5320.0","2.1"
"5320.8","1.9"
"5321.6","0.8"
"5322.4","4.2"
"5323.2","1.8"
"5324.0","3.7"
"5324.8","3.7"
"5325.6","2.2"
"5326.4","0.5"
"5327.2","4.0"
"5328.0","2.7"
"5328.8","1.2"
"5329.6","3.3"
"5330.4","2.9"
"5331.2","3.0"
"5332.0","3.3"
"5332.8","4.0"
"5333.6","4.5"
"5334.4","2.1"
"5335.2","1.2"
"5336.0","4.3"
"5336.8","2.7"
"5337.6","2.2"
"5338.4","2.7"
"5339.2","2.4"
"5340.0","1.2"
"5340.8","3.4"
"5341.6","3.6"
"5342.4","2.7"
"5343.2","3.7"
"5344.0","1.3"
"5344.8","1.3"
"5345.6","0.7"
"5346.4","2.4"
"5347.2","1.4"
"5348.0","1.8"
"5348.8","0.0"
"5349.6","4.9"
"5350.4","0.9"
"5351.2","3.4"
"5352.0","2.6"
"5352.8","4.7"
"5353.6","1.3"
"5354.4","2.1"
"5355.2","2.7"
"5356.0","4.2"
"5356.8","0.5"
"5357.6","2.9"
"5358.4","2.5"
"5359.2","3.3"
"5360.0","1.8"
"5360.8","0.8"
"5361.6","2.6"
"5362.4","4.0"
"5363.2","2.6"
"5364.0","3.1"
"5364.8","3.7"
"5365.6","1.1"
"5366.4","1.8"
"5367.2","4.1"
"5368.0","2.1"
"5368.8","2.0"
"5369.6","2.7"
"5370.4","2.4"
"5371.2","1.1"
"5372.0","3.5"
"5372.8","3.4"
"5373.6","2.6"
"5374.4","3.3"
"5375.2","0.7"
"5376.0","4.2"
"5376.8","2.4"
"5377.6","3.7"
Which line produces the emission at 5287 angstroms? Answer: H-beta 4861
